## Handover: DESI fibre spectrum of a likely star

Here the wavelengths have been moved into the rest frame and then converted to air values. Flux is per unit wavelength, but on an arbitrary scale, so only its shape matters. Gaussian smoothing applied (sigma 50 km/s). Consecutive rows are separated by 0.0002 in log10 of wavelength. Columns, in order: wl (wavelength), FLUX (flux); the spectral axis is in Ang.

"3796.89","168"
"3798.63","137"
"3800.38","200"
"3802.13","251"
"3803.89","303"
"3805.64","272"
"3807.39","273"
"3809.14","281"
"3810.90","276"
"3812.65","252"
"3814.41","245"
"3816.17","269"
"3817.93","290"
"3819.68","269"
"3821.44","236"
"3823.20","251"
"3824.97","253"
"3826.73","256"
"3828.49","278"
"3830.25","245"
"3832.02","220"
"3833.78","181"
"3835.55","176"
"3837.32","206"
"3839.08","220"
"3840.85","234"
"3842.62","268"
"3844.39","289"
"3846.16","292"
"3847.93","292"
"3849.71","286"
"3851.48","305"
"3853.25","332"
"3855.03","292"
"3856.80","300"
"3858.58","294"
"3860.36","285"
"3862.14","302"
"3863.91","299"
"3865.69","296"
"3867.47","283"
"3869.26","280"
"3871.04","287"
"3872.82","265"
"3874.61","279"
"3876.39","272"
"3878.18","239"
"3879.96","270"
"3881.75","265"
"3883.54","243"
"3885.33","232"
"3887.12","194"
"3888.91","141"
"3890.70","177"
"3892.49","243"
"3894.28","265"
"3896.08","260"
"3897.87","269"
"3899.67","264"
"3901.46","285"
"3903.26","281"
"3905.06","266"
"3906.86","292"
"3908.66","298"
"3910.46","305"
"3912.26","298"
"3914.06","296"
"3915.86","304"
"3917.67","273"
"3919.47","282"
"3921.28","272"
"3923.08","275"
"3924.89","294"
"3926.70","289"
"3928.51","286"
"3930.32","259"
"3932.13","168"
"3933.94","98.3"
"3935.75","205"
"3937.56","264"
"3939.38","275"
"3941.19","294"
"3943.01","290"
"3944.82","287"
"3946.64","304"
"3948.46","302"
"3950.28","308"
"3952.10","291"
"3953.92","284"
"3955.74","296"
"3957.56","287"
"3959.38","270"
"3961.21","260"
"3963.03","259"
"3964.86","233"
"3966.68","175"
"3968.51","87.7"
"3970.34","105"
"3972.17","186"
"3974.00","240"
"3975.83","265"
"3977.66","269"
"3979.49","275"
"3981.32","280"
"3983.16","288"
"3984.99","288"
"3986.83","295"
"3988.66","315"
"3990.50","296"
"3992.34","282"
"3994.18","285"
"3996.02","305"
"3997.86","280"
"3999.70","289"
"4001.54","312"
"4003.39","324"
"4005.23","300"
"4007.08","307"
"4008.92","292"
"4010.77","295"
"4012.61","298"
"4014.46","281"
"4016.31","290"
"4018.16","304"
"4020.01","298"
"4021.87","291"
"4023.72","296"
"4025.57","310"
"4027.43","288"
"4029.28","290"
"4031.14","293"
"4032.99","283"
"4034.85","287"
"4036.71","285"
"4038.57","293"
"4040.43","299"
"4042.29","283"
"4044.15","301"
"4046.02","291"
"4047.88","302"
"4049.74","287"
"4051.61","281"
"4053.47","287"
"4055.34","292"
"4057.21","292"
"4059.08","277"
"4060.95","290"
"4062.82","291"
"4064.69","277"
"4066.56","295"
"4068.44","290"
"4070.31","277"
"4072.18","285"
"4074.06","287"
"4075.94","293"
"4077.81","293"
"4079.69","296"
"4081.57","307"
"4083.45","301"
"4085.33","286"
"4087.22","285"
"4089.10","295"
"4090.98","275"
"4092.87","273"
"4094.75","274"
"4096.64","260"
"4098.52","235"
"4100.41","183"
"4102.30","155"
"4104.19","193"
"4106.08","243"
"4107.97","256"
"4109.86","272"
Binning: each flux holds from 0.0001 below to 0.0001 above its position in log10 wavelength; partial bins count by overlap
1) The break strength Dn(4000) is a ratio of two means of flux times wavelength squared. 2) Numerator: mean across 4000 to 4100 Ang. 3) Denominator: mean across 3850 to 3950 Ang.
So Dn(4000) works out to 1.16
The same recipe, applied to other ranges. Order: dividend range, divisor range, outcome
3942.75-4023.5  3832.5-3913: 1.10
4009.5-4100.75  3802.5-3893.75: 1.22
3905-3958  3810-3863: 1.10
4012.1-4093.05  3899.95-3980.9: 1.18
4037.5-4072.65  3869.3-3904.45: 1.26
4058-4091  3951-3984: 1.26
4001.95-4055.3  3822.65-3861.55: 1.23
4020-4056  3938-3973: 1.21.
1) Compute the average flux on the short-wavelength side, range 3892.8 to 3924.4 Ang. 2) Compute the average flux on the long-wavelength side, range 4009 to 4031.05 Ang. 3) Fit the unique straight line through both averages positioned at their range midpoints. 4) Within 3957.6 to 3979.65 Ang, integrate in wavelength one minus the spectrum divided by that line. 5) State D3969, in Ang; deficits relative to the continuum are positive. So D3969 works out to 5.3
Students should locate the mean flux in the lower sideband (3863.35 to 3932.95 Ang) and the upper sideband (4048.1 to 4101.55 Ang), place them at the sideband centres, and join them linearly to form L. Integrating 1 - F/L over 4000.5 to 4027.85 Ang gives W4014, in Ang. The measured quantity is -2.4 Ang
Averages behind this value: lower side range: 265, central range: 299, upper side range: 281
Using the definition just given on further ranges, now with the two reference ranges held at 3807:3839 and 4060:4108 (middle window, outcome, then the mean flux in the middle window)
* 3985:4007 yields -3.1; 298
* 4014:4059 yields -4.5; 292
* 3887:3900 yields 1.3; 227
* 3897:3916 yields -2.4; 286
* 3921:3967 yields -1.2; 264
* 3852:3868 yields -3.1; 299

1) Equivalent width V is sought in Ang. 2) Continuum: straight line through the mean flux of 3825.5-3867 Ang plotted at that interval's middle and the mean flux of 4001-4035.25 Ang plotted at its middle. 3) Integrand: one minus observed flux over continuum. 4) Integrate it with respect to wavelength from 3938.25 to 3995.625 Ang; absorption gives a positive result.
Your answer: 4.78 Ang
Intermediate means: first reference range 267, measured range 264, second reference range 297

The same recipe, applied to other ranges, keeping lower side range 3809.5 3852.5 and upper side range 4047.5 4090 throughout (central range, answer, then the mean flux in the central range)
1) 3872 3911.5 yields 1.3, 255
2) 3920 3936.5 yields 1.8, 240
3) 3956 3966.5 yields 0.6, 258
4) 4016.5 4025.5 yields -0.5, 298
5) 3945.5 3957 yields -1.0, 297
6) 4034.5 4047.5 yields -0.3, 292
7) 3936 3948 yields -0.5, 282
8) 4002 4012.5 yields -0.9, 304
